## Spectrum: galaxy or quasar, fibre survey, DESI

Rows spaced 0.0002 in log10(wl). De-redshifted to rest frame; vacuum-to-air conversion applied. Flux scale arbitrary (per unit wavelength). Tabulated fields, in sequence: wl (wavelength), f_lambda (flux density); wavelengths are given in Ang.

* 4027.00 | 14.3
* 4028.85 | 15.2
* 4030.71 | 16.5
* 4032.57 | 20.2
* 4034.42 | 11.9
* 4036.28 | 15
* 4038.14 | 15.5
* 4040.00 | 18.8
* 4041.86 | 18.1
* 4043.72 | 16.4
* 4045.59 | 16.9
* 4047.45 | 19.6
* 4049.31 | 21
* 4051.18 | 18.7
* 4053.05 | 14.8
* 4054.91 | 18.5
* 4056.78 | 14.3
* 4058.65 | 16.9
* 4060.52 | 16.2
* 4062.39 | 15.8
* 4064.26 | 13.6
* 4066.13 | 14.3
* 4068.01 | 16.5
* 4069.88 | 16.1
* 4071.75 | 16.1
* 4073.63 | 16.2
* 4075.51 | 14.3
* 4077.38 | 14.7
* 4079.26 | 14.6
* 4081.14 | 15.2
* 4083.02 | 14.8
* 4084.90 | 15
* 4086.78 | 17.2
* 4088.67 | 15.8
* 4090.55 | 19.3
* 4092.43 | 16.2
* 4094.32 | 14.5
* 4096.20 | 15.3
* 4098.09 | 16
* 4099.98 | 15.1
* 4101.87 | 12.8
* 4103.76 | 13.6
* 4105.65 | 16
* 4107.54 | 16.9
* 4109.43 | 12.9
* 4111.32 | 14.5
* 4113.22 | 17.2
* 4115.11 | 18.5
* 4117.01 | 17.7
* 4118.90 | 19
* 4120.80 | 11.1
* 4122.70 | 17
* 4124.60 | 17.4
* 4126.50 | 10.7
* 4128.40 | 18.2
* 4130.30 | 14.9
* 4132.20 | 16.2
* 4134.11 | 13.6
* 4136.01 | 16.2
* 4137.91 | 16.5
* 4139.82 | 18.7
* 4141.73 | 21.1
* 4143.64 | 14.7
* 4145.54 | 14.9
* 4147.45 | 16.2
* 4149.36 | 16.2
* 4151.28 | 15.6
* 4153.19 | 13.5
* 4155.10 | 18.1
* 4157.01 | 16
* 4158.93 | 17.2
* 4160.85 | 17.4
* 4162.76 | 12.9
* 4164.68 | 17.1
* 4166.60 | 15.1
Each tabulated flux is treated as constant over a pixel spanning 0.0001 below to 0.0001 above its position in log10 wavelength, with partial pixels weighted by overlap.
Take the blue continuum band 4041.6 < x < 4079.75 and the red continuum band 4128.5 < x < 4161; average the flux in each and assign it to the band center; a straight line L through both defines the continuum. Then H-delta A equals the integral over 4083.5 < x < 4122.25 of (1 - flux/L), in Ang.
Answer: 1.42 Ang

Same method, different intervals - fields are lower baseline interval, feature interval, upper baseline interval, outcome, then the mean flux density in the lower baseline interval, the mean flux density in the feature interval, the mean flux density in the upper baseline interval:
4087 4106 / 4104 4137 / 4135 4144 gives 1.85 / 15.5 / 15.7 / 17.6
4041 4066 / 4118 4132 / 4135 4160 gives 0.94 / 16.9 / 15.5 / 16.5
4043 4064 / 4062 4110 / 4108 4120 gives 4.17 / 17.1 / 15.4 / 16.6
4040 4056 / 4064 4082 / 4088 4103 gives 1.63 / 18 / 15.2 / 15.6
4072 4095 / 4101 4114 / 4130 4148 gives 0.93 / 15.7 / 14.8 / 16.4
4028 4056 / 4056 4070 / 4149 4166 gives 1.22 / 17.1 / 15.4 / 16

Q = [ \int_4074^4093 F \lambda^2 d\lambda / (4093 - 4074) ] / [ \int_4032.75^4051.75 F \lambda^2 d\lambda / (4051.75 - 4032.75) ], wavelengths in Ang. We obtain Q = 0.93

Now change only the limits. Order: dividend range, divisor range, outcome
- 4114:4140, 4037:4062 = 0.96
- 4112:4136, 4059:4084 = 1.07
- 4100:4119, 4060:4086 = 1.05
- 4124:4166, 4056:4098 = 1.06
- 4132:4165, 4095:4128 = 1.07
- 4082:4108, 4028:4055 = 0.93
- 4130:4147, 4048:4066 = 1.03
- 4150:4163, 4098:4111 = 1.12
